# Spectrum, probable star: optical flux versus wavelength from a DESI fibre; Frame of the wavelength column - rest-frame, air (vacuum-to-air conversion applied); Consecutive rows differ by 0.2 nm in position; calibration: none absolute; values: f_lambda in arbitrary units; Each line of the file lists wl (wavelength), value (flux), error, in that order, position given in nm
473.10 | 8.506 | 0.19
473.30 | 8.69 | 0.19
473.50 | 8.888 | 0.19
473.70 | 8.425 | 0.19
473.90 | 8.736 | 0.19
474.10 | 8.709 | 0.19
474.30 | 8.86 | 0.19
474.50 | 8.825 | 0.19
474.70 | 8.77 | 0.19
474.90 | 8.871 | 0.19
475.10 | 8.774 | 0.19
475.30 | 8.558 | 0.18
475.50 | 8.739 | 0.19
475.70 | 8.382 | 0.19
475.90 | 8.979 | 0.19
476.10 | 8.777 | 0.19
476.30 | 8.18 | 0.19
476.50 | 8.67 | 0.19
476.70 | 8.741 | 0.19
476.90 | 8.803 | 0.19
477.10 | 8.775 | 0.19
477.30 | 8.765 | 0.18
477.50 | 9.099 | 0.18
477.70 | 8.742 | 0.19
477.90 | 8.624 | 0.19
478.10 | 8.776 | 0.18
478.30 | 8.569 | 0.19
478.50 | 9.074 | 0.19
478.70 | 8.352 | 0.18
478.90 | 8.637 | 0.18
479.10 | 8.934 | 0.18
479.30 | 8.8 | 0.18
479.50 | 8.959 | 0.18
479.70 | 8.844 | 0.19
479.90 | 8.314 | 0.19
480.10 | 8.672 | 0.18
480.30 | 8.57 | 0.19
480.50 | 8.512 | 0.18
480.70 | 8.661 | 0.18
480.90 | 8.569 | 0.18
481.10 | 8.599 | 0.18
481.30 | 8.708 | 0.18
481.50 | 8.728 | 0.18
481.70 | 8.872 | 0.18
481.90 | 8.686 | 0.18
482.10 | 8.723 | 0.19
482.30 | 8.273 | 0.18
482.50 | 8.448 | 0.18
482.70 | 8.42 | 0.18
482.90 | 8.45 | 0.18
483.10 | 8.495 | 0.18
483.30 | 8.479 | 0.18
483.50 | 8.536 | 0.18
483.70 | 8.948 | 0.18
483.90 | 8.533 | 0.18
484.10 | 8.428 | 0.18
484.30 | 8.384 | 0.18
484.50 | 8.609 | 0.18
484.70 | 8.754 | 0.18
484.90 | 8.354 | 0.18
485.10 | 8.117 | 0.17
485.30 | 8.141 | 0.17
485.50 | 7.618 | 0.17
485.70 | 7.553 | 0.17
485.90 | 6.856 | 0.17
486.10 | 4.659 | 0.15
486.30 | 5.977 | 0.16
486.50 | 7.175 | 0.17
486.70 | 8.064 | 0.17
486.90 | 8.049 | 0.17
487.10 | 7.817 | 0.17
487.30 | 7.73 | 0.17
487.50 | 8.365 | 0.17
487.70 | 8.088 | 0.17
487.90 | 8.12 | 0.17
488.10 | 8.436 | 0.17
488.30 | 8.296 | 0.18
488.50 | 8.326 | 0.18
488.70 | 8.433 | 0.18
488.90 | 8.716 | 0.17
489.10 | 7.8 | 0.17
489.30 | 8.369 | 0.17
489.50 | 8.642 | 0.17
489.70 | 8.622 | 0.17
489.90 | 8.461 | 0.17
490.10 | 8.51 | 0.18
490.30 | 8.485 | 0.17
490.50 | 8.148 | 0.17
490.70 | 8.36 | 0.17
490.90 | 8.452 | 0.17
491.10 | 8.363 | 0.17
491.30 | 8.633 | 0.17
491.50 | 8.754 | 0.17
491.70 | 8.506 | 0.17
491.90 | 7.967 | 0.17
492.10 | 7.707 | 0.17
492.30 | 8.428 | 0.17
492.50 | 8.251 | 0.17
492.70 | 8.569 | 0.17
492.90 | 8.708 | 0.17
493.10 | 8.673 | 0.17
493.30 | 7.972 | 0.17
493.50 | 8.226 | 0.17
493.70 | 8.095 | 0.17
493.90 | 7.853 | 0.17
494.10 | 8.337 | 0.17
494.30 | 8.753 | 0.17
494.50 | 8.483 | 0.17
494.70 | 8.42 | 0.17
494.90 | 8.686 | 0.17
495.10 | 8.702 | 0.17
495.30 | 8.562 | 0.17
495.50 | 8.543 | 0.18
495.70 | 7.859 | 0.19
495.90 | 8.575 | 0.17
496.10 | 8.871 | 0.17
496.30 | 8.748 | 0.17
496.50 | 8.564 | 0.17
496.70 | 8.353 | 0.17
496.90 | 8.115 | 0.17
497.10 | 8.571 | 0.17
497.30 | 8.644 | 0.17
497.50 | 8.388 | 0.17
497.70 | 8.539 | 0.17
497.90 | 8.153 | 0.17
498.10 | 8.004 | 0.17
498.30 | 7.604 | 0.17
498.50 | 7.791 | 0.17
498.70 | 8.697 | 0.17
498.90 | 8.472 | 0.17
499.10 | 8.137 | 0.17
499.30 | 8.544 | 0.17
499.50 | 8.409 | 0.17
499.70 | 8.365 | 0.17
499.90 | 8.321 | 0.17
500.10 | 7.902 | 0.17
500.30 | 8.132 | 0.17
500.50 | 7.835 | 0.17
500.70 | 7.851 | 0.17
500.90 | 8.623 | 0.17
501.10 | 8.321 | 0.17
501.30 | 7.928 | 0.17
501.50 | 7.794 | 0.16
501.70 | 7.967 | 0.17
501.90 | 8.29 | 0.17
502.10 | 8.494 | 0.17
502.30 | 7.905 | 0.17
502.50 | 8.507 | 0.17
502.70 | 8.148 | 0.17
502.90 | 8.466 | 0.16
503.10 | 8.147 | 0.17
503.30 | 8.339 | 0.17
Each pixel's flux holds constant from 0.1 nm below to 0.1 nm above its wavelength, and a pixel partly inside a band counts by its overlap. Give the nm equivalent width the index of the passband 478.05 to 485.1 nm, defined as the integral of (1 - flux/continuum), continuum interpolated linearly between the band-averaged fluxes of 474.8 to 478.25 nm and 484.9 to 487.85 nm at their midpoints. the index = -0.462 nm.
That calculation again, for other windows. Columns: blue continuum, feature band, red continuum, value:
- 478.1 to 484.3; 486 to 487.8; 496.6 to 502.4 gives 0.25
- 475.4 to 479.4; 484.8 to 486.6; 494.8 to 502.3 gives 0.29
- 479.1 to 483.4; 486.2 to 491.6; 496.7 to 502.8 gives 0.16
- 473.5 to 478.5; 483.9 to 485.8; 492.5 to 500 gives 0.08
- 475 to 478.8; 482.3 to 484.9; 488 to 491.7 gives 0.01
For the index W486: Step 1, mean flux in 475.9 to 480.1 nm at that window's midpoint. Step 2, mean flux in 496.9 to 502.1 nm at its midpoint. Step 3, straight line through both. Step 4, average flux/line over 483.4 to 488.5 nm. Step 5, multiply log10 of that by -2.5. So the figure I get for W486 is 0.08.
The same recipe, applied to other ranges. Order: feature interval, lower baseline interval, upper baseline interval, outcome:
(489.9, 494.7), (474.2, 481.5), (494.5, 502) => 0.01 mag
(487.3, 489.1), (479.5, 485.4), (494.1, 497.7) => 0.03 mag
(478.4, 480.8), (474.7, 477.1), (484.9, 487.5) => -0.06 mag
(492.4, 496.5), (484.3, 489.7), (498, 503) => -0.05 mag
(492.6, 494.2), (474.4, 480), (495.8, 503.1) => 0.01 mag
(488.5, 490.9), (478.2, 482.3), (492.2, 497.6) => 0.01 mag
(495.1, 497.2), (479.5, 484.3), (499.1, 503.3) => -0.02 mag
